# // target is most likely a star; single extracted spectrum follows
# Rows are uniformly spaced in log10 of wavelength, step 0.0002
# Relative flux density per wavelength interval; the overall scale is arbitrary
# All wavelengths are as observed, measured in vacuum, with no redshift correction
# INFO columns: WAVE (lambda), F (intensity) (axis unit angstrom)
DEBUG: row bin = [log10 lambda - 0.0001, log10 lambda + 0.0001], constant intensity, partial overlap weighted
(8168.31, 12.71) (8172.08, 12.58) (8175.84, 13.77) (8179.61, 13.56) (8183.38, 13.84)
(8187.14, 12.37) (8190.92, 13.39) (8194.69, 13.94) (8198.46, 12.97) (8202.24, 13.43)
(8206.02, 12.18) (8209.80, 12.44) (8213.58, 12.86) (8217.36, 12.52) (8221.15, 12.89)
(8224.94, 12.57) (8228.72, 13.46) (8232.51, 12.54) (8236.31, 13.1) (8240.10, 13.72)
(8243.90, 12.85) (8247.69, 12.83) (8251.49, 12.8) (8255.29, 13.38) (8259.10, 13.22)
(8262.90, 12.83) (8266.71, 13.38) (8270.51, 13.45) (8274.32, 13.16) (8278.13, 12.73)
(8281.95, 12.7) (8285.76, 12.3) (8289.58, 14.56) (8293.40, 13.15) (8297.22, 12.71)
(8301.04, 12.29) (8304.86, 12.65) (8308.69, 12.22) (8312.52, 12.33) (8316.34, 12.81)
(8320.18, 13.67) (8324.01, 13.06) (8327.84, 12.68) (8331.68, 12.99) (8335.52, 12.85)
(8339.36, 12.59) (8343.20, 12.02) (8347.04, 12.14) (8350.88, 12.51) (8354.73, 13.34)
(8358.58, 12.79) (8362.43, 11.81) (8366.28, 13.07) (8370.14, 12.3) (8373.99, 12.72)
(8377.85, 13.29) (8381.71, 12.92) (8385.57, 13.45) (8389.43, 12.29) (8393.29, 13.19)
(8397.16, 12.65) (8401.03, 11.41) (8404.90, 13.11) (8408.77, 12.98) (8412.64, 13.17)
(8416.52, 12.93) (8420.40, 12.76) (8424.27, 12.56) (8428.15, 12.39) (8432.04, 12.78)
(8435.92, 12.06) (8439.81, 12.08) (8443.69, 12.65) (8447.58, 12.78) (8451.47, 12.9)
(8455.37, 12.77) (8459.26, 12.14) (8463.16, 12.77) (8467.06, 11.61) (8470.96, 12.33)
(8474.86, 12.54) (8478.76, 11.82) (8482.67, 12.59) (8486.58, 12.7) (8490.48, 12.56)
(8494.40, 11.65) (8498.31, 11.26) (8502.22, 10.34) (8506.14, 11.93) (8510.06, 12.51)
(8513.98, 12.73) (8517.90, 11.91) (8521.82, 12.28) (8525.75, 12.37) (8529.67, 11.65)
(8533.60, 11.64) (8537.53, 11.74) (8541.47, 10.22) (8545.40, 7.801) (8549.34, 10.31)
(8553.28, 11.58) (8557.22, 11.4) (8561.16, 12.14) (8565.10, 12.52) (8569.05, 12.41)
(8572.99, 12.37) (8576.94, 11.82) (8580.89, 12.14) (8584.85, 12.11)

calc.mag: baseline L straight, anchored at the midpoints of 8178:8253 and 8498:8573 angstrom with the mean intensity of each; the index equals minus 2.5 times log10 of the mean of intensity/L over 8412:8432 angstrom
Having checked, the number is -0.059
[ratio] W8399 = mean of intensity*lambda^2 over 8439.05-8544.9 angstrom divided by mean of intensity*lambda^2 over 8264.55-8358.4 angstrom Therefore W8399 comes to 1.0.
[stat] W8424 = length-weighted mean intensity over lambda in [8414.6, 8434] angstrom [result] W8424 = 12.7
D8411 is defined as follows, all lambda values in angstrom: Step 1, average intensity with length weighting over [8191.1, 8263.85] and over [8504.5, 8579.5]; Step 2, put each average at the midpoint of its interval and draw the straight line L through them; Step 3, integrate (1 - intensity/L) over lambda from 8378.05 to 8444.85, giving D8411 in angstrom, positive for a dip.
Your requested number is -2.6 angstrom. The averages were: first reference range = 13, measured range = 12.7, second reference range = 11.7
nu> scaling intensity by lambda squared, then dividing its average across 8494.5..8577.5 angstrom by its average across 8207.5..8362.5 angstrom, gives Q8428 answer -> 0.95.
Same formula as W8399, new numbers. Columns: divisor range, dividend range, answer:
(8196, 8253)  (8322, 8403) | 1.02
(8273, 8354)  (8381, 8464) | 1.02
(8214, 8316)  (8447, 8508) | 0.99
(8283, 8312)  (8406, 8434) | 1.03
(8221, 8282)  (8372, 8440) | 1.01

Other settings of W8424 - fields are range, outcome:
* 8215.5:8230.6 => 12.9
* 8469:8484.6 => 12.3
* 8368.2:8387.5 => 12.9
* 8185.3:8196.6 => 13.2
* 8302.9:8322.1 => 12.7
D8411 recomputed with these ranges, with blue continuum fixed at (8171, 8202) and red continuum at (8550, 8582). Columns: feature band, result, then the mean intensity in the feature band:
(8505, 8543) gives 0.66 angstrom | 11.9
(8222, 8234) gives 0.28 angstrom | 12.9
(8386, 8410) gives -0.14 angstrom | 12.6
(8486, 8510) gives 0.93 angstrom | 11.7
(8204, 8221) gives 0.88 angstrom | 12.5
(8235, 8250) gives 0.01 angstrom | 13.1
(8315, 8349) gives 0.15 angstrom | 12.8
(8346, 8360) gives 0.01 angstrom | 12.7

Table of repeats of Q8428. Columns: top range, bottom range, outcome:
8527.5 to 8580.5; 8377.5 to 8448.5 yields 0.93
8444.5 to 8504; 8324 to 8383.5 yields 0.99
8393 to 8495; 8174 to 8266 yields 1.01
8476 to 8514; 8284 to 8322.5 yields 0.97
